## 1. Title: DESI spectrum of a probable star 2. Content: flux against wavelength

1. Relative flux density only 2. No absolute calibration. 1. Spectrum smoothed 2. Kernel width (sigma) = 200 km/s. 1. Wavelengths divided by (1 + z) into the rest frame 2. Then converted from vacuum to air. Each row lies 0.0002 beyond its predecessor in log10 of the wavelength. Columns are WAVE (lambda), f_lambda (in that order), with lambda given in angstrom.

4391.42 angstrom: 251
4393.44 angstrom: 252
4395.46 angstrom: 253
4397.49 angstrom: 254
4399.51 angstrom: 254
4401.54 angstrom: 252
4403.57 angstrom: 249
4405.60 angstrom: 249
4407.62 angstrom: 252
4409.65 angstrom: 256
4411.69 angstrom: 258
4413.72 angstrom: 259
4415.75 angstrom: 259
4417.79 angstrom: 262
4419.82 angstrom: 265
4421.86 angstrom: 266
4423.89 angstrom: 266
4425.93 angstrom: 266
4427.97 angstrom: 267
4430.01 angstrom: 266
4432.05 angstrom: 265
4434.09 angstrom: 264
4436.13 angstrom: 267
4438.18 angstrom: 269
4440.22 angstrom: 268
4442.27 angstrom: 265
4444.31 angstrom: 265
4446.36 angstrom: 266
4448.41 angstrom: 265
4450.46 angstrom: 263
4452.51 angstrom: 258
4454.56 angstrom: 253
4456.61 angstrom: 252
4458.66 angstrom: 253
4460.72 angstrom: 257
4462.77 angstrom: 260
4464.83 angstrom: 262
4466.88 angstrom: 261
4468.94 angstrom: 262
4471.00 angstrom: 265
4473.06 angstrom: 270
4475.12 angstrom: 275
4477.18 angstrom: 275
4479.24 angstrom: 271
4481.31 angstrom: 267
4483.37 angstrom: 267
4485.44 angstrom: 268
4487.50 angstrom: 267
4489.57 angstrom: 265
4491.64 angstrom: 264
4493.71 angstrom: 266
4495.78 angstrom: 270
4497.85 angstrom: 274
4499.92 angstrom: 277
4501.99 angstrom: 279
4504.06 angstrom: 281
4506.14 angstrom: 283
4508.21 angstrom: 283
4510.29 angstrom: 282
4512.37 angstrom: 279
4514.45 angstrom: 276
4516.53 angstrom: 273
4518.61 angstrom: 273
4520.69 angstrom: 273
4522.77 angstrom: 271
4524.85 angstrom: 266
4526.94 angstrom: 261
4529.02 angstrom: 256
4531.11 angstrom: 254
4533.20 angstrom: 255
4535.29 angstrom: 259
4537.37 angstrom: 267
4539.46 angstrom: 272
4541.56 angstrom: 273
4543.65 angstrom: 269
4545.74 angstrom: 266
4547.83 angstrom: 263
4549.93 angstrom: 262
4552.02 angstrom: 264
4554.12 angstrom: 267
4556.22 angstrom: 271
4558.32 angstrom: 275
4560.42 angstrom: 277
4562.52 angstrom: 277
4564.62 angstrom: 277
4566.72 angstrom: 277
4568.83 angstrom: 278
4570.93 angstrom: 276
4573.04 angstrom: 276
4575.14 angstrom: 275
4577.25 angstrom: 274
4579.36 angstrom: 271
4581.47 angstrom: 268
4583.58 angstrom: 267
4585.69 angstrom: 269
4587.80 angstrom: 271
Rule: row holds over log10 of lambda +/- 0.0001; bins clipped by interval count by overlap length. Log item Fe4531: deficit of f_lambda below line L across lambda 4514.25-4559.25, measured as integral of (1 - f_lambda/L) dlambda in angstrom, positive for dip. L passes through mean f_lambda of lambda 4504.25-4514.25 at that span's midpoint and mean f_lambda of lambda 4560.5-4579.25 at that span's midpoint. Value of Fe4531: 2.0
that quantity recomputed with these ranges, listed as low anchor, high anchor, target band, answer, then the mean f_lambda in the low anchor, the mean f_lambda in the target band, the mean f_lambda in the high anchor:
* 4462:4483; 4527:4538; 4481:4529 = -1.8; 267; 272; 258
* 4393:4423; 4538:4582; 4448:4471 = 0.2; 256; 259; 272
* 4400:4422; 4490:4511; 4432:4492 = 0.7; 256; 264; 276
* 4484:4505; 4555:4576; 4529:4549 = 0.8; 271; 264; 276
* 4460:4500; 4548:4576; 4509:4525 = -0.3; 267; 275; 273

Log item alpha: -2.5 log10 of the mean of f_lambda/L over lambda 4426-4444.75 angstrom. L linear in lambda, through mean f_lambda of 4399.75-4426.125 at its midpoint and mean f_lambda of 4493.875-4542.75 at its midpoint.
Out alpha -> -0.02 mag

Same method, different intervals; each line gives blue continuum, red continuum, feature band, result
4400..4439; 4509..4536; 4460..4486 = -0.008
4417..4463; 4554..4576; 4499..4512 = -0.044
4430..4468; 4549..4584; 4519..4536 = 0.028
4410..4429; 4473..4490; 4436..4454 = 0.004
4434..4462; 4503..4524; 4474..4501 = 0.006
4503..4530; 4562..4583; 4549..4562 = 0.019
